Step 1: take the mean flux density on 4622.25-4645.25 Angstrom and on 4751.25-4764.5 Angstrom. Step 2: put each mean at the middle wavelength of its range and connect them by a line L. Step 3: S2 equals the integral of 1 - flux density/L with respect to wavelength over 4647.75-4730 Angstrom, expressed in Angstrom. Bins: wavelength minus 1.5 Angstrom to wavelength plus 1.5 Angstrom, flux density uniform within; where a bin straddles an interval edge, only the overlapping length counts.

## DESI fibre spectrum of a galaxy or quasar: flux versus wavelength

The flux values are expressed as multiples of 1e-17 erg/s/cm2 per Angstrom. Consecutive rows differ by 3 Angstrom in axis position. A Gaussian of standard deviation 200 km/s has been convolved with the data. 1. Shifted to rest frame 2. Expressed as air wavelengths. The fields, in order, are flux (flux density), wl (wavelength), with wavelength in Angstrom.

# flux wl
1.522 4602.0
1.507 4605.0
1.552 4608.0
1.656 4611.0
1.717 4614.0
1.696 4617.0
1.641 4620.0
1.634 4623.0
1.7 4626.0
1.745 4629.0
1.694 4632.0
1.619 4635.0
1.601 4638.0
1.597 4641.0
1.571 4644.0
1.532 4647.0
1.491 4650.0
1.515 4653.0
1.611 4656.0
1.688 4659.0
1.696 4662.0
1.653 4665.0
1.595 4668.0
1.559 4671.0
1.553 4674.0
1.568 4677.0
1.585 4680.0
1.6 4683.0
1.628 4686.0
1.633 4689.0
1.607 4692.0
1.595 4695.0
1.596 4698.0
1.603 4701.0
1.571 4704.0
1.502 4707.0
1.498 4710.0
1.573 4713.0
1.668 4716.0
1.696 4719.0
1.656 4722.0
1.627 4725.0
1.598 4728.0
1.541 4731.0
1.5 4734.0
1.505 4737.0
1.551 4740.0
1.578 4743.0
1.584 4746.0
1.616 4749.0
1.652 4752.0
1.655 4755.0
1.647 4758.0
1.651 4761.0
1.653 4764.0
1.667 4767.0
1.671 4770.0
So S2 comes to 2.5 Angstrom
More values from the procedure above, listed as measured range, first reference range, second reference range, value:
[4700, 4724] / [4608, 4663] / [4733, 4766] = 0.22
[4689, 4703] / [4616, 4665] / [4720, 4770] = 0.12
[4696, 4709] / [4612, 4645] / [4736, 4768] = 0.52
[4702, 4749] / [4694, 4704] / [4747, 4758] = 1.11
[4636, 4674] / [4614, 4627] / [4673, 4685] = 0.61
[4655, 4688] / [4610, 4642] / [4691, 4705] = 0.16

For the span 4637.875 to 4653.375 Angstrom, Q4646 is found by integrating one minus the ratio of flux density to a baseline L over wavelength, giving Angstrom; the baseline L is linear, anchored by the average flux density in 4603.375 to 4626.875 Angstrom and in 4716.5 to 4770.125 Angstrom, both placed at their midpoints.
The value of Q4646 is 0.8 Angstrom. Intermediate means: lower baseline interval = 1.64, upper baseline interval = 1.61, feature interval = 1.55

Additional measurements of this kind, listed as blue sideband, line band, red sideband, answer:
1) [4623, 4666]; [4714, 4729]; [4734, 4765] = -0.37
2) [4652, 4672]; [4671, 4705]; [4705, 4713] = -0.65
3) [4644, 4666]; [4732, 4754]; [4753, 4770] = 1.00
